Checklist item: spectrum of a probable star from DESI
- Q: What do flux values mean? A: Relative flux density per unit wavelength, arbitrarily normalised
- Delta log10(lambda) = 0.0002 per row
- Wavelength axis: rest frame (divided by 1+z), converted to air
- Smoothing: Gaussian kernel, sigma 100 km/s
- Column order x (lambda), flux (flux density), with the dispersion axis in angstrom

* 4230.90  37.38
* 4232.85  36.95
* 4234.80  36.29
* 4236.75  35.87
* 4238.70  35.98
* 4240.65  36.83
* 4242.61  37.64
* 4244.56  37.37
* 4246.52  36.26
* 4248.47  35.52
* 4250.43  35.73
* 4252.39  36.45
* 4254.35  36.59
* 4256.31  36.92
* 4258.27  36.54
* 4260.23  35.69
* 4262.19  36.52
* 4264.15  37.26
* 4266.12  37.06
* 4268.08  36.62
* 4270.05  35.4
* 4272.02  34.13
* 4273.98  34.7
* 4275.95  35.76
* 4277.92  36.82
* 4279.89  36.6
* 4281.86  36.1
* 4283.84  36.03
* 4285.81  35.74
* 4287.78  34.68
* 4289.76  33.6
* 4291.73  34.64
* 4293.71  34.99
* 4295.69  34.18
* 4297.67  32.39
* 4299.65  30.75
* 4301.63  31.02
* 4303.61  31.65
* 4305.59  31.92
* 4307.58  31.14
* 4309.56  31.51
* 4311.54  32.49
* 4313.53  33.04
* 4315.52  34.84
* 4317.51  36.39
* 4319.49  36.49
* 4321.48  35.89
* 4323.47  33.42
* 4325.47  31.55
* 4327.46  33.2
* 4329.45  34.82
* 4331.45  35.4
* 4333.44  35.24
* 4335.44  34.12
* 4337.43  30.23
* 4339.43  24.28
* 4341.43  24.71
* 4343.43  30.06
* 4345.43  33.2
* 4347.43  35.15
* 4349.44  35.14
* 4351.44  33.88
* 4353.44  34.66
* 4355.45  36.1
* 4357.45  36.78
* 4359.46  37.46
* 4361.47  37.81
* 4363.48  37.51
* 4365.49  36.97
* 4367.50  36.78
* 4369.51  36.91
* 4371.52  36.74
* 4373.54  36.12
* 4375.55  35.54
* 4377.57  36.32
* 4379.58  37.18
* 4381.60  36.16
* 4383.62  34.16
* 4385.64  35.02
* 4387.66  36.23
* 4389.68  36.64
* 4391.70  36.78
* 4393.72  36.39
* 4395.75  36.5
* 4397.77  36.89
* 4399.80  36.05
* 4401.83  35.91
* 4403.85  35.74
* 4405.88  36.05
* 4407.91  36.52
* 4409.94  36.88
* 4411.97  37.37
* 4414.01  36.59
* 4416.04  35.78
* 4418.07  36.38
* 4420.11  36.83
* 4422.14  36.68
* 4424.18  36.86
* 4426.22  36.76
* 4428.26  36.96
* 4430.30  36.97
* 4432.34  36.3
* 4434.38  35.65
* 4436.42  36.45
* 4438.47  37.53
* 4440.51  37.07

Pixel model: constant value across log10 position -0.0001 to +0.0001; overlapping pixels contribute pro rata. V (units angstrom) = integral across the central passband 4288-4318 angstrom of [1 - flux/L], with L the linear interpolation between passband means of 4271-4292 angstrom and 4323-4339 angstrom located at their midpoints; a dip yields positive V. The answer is 1.27 angstrom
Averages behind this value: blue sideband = 35.4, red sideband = 33.2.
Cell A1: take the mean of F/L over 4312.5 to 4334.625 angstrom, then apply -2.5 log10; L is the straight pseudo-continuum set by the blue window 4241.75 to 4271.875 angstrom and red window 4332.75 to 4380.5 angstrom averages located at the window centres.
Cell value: 0.02 mag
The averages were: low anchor 36.4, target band 34.6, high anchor 34.5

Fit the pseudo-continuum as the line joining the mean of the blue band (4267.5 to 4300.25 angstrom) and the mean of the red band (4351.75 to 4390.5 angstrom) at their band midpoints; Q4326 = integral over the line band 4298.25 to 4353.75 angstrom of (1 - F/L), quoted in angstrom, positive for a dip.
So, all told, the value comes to 4.52 angstrom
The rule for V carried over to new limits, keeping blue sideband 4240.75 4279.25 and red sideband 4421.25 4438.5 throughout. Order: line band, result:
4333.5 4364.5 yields 2.5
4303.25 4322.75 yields 1.5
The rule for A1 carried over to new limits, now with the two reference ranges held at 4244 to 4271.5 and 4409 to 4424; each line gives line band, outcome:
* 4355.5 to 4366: -0.020 mag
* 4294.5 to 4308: 0.144 mag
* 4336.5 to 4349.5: 0.212 mag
